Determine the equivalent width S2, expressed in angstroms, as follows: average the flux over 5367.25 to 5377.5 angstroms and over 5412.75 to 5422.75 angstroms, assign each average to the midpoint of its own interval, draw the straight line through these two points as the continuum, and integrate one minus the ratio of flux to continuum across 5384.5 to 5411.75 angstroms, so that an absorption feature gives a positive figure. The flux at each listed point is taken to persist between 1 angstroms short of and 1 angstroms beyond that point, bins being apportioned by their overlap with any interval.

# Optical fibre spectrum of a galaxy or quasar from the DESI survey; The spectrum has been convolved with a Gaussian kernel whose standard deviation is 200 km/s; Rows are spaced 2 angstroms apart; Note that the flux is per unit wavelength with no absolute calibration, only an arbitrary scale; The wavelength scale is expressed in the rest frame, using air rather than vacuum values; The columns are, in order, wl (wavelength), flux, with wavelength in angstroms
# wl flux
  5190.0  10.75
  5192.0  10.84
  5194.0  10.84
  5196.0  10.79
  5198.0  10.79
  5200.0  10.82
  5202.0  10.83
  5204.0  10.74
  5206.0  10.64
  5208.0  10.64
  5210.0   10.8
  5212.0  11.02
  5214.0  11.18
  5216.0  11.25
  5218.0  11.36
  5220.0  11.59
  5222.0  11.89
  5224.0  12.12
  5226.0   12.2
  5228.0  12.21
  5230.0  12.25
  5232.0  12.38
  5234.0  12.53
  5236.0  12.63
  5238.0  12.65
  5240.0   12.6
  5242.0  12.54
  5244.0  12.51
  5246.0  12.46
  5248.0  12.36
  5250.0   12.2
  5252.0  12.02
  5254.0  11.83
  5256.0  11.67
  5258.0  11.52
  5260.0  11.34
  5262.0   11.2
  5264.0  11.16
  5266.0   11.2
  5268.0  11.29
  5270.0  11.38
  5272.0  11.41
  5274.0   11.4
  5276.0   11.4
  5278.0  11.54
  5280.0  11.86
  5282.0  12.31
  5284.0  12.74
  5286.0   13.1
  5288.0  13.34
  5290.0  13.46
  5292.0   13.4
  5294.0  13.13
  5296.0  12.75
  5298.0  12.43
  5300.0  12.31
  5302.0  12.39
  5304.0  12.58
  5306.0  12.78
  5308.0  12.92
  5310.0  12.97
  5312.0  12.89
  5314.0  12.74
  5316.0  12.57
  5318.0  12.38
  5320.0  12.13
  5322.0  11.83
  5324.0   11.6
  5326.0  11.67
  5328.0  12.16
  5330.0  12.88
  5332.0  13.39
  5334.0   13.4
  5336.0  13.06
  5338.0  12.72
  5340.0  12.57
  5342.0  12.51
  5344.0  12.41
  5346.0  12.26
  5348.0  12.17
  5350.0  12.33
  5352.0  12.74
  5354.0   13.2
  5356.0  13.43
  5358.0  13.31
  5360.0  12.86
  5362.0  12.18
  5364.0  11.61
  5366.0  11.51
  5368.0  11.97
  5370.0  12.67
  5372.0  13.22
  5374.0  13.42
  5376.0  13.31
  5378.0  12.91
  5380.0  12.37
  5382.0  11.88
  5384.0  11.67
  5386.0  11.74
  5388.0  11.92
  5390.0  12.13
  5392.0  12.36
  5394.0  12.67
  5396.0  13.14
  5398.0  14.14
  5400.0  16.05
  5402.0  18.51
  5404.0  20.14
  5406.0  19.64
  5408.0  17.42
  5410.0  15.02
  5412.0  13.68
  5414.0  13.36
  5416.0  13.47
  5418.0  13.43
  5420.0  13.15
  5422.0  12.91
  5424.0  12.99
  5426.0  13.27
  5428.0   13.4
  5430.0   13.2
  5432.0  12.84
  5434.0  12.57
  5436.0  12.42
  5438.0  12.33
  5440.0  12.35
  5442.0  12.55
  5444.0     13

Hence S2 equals -3.6 angstroms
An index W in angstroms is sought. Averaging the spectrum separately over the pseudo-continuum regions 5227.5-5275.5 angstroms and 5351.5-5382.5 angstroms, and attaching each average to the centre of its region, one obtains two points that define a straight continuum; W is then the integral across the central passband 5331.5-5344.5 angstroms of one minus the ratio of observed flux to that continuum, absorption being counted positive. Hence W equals -0.39 angstroms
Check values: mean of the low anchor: 11.9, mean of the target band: 12.9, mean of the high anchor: 12.7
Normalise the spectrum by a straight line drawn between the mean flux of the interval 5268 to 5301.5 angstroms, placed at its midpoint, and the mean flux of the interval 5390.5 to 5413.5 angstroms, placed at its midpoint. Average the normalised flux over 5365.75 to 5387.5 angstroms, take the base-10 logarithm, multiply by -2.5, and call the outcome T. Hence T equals 0.19 mag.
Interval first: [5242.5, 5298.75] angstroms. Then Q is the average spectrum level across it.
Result 12.1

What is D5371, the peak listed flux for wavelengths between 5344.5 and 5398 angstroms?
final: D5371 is 14.14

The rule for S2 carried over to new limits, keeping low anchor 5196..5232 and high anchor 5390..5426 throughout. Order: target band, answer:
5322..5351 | 2.1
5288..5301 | -0.2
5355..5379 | 2.2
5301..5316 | 0.3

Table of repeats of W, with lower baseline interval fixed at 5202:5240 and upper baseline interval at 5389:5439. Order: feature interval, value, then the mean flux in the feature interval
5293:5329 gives 1.1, 12.5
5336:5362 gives 1.2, 12.7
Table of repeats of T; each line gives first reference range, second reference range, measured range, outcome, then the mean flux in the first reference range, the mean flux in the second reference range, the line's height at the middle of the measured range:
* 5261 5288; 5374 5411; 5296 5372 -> 0.04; 11.8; 14.3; 13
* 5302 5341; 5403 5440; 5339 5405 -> 0.03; 12.6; 14.1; 13.4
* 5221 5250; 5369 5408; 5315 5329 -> 0.11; 12.4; 14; 13.3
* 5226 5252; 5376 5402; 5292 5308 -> 0.00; 12.4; 13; 12.7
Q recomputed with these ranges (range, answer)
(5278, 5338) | 12.6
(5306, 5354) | 12.6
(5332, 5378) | 12.7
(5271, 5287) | 12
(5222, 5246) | 12.4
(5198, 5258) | 11.8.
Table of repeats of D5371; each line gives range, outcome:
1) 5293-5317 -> 13.13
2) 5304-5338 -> 13.4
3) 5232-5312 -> 13.46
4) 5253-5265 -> 11.83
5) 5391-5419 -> 20.14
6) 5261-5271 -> 11.38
